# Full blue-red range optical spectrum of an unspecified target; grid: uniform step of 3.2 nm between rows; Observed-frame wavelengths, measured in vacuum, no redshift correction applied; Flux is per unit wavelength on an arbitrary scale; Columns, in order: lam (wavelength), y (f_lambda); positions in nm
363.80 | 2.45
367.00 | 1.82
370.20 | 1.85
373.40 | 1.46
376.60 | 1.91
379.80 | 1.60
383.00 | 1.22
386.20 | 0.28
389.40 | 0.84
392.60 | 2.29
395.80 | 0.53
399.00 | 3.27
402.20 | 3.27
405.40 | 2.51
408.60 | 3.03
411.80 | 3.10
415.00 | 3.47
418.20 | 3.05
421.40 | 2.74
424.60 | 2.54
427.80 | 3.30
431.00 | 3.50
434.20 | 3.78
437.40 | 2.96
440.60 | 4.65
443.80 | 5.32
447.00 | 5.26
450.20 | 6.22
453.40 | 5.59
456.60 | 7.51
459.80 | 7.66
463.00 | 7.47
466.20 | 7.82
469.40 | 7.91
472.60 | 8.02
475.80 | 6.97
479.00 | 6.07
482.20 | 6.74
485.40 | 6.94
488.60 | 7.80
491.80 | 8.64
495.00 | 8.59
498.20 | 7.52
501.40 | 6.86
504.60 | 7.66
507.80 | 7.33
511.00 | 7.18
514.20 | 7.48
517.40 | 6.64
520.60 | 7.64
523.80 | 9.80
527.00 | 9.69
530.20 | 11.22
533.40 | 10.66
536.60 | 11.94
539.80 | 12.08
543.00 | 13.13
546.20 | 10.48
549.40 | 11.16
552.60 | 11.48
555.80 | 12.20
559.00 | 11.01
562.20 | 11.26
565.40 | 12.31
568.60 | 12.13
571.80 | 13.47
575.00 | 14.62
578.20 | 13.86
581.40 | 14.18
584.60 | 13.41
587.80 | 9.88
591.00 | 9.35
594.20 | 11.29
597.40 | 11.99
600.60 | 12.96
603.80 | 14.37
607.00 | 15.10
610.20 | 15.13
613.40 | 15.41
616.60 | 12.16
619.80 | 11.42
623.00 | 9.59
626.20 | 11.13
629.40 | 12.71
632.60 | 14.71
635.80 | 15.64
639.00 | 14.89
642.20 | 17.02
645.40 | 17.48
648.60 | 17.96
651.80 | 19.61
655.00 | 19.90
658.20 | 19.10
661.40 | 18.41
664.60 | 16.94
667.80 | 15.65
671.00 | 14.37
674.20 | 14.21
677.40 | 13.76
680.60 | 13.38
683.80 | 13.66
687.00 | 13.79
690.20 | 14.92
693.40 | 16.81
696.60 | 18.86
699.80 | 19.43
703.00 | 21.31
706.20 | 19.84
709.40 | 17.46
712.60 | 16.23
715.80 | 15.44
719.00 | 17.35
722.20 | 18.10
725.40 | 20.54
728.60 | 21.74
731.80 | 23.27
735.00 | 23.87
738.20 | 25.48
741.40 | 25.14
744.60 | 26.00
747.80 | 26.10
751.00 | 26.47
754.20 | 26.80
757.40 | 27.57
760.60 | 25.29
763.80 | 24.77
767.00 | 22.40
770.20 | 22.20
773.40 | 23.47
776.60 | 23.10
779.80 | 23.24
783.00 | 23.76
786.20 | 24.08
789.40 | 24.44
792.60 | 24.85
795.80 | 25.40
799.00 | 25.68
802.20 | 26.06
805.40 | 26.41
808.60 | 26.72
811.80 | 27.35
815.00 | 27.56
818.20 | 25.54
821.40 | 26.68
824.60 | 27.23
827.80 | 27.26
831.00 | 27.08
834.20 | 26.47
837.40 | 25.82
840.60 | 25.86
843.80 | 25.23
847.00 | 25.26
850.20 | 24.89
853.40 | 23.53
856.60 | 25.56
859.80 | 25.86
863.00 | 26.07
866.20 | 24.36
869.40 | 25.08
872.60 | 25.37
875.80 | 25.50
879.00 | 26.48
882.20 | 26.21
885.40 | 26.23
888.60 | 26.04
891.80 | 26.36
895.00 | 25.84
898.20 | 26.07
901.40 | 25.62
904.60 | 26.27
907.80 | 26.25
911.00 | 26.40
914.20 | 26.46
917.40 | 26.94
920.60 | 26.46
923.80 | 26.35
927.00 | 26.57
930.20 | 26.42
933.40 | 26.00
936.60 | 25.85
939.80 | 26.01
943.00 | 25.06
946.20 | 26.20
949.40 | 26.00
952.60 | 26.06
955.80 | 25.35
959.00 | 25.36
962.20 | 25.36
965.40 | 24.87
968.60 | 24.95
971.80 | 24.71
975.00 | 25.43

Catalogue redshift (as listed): 0.000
